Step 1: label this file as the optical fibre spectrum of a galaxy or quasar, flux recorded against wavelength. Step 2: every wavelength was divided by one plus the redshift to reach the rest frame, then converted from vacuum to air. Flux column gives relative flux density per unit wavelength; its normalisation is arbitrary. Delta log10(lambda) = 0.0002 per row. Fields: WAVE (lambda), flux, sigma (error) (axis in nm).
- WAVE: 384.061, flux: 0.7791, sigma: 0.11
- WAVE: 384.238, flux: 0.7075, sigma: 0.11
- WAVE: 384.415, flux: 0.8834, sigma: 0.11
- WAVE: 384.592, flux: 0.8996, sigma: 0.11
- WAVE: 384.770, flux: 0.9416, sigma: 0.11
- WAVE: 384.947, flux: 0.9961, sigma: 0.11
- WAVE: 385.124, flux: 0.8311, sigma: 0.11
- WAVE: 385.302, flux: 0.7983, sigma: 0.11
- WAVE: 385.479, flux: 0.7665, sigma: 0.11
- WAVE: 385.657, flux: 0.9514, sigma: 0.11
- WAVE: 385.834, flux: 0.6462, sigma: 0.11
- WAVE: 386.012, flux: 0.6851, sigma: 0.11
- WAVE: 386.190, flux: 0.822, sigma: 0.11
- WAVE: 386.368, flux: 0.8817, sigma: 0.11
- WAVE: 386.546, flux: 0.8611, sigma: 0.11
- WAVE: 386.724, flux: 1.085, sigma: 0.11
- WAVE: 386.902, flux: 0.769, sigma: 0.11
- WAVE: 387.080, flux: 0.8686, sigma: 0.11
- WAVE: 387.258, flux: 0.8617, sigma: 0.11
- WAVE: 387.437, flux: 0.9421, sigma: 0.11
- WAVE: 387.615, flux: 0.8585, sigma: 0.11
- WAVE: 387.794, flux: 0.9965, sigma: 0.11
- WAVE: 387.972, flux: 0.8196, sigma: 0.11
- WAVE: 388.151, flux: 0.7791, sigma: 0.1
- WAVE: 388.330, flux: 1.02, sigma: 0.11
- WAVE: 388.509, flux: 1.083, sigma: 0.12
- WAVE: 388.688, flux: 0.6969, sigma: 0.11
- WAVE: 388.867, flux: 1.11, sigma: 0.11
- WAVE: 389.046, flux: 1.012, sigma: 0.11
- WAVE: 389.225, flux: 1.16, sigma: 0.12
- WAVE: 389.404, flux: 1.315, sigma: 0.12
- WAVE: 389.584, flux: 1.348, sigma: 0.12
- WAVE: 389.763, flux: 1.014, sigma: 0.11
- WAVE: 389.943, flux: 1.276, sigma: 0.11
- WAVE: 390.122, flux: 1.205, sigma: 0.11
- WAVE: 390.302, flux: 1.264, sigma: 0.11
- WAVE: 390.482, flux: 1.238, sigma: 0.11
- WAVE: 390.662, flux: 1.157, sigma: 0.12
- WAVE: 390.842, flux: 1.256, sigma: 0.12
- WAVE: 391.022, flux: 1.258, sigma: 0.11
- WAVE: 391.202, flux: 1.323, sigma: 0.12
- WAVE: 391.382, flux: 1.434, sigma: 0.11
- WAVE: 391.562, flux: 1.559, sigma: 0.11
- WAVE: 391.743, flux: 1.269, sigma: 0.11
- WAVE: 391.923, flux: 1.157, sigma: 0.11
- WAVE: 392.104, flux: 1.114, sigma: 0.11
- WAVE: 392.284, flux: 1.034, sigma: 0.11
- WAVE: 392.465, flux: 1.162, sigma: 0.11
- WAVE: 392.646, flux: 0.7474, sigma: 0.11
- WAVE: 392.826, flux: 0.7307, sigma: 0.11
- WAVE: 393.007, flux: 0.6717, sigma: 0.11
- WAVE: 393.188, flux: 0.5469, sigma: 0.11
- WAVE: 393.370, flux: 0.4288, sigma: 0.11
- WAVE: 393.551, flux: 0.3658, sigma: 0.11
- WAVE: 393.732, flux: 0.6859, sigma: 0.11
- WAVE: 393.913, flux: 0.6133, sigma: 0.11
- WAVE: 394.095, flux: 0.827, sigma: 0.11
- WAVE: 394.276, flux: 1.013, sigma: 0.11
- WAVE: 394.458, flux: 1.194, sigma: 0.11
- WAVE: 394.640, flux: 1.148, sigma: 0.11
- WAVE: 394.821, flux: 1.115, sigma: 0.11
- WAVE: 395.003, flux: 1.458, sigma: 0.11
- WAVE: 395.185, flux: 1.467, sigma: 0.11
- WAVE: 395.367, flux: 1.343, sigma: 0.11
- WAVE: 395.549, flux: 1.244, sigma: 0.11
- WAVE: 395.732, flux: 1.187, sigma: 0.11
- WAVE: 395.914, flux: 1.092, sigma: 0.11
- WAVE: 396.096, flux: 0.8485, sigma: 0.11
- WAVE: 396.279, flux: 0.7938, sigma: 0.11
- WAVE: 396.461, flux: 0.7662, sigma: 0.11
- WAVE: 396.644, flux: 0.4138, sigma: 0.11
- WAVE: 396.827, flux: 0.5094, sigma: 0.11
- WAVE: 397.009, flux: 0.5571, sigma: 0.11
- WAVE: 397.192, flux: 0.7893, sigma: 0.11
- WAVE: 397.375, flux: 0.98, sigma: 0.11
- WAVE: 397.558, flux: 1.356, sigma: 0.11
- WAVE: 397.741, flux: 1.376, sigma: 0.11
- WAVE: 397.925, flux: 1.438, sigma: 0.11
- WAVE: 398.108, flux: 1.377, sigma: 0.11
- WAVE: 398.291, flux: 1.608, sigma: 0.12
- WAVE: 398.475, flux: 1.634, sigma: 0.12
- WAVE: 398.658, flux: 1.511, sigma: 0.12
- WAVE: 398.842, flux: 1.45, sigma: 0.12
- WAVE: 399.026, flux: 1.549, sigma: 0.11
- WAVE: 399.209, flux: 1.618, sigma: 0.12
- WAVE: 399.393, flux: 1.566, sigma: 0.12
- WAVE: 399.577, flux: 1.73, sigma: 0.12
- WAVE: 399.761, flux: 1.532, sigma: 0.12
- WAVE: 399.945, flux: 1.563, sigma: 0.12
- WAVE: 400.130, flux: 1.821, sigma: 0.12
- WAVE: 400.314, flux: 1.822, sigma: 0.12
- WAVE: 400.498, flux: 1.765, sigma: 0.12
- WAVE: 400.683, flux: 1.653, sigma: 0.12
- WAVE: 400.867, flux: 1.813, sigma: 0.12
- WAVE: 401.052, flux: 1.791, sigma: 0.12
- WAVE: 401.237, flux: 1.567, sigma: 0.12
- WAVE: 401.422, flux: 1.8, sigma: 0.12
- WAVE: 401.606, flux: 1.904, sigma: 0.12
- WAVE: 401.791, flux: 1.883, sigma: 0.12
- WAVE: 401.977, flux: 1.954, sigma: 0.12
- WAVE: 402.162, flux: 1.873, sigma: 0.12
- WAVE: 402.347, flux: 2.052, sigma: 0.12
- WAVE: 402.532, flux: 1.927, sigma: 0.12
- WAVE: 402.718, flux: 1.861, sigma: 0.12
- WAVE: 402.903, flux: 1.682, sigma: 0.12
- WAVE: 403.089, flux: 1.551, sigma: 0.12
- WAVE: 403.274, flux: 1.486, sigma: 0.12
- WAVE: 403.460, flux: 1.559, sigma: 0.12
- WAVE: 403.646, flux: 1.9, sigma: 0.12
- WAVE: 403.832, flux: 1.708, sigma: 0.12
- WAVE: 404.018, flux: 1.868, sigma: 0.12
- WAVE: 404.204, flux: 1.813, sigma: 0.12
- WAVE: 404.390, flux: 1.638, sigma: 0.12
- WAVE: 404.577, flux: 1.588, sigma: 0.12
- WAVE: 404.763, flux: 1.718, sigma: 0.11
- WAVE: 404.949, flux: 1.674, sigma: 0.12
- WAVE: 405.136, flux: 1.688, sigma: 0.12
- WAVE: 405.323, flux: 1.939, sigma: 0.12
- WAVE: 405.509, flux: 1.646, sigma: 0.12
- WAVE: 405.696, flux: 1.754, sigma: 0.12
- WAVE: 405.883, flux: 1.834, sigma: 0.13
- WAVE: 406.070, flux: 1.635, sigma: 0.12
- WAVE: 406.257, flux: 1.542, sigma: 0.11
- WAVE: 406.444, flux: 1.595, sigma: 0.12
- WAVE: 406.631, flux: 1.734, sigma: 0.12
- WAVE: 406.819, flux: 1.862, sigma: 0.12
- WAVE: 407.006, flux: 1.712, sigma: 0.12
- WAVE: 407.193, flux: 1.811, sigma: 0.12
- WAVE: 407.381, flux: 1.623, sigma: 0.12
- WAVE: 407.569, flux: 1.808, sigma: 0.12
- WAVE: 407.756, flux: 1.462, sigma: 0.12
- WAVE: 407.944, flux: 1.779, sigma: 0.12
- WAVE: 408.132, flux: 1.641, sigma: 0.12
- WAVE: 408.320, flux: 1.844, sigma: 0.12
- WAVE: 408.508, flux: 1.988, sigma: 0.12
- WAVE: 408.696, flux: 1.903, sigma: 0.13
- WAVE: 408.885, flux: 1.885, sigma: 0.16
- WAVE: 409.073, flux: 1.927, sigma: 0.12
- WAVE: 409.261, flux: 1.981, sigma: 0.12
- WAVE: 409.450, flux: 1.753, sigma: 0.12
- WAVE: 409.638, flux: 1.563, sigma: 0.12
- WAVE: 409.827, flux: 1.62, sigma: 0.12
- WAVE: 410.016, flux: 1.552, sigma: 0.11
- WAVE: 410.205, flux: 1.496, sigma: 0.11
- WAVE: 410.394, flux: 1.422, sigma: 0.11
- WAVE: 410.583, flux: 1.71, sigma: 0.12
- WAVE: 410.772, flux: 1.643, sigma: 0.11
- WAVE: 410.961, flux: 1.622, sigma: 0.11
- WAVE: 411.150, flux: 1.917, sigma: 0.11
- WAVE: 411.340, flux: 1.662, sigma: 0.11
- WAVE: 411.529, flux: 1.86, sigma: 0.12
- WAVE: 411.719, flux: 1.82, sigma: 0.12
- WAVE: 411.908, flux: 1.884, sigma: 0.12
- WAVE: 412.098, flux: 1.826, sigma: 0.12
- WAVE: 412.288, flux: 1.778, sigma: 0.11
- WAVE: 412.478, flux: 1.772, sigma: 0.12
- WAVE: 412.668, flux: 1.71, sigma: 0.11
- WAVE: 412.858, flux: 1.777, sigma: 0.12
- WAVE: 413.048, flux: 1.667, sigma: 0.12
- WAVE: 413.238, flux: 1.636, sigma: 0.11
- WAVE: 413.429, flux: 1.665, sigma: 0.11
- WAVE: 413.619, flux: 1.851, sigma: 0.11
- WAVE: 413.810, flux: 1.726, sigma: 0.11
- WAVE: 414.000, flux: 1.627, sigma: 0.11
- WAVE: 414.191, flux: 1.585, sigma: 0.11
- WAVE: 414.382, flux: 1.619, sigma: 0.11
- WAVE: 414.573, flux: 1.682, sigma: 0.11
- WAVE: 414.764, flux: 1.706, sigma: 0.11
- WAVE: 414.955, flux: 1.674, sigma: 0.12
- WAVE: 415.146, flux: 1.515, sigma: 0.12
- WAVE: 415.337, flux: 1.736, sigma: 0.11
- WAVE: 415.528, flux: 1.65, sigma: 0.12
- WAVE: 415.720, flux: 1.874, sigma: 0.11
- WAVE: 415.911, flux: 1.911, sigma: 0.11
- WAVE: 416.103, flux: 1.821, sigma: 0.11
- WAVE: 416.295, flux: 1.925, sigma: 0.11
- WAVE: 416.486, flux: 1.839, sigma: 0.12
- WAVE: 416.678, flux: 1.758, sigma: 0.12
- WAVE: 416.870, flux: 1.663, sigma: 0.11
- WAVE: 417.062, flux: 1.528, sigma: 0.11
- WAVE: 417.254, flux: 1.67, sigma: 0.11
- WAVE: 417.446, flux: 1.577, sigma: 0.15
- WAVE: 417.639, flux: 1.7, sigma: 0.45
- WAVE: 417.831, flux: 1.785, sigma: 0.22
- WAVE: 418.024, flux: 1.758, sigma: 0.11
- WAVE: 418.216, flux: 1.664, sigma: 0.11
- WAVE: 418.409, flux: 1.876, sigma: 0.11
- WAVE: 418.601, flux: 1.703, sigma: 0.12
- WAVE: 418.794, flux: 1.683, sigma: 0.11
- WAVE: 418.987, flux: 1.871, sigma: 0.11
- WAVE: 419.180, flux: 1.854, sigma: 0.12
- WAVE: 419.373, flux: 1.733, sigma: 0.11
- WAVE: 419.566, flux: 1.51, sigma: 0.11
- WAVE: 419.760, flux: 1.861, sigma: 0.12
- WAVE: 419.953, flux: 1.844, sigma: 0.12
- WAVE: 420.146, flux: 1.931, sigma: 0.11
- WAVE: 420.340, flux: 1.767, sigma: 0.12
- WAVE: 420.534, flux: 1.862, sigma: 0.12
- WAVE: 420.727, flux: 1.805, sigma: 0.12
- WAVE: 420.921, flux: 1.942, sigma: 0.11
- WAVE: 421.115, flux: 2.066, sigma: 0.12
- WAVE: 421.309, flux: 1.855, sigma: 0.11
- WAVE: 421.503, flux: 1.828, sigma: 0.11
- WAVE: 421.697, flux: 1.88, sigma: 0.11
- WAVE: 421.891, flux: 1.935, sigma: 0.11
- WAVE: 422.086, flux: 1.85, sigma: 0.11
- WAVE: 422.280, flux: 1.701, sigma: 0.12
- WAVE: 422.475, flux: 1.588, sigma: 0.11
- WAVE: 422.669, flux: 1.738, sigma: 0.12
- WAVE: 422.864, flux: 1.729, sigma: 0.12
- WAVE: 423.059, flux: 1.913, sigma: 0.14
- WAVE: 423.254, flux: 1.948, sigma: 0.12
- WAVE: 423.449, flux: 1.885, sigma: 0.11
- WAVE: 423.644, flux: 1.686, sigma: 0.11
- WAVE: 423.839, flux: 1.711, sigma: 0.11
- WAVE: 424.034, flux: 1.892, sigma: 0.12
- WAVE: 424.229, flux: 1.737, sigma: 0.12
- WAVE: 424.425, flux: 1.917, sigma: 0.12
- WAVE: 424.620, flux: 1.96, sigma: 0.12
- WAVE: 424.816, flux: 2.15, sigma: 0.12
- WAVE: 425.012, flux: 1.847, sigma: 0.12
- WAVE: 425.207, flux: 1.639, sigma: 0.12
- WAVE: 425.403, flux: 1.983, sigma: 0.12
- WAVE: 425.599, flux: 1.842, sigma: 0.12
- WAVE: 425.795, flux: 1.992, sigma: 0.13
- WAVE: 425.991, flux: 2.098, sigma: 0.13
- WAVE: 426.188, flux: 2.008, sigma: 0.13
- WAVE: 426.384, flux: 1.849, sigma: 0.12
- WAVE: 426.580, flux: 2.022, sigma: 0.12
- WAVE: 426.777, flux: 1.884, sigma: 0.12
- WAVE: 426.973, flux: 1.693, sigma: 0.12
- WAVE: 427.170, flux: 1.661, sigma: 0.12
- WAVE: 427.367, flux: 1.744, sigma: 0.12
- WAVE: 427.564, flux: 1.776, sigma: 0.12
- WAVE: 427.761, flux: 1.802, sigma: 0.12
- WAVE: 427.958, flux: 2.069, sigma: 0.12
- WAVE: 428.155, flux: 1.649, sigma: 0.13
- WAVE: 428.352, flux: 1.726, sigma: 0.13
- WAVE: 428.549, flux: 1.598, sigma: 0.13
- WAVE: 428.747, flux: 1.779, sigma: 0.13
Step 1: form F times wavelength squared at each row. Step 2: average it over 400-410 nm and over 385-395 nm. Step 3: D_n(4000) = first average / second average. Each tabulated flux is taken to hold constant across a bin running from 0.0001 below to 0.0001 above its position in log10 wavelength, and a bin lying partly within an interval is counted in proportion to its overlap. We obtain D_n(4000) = 1.93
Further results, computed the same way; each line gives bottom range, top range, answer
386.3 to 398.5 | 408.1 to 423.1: 1.90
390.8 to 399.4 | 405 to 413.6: 1.70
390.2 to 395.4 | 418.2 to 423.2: 1.98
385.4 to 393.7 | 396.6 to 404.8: 1.69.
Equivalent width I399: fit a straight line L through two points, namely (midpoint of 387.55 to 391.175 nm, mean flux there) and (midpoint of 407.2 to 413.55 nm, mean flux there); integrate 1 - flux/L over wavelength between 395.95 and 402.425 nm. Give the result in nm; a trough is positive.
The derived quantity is -0.16 nm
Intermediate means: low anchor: 1.1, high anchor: 1.73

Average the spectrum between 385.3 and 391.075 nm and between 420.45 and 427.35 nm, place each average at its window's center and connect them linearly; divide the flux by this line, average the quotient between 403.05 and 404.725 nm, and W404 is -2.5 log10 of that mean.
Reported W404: -0.22 mag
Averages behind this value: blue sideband 0.996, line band 1.68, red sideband 1.86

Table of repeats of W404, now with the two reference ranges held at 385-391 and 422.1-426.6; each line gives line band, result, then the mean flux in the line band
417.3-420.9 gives -0.02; 1.77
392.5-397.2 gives 0.30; 0.873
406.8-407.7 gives -0.20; 1.74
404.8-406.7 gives -0.20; 1.7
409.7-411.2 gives -0.06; 1.61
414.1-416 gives -0.04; 1.7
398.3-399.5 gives -0.24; 1.56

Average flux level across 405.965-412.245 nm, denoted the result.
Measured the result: 1.73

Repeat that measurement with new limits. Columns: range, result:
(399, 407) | 1.73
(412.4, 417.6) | 1.71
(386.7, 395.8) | 1.04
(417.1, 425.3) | 1.8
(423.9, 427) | 1.91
